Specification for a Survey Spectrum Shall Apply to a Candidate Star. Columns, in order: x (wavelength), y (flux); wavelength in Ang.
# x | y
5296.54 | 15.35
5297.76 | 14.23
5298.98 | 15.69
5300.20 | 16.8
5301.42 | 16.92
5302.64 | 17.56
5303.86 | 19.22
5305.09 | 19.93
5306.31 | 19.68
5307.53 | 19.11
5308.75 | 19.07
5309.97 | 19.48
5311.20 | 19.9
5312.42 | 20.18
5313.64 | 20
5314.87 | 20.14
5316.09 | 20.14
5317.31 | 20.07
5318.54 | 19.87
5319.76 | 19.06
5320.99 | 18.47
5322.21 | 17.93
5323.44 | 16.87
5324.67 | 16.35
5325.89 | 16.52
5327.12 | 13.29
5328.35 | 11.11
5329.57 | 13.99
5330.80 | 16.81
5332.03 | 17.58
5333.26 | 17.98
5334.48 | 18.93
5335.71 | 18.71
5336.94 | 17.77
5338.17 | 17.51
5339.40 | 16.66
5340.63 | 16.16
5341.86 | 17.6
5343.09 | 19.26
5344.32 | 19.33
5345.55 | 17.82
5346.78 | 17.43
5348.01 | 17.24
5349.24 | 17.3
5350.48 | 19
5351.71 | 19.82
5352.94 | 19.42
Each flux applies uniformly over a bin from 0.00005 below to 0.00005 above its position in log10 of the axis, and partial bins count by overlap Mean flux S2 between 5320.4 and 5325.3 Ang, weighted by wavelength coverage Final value 17.4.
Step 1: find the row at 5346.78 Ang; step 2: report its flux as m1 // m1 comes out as 17.43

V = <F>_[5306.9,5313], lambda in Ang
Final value 19.6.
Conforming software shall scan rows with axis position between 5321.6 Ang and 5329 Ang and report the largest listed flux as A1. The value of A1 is 17.93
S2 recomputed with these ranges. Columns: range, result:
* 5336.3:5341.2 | 17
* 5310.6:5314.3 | 20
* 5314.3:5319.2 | 20.1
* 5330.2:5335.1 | 17.8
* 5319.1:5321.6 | 18.8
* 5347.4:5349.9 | 17.2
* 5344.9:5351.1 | 17.8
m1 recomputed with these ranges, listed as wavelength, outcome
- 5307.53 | 19.11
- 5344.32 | 19.33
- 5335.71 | 18.71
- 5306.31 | 19.68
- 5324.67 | 16.35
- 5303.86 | 19.22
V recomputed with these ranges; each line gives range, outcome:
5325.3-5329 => 13.6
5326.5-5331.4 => 13.8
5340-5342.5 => 16.9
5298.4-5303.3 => 16.8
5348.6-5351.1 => 18.1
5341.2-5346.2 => 18.5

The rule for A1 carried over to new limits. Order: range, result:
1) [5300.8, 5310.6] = 19.93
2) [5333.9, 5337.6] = 18.93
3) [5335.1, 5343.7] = 19.26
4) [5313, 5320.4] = 20.14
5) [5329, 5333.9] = 17.98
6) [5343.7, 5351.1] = 19.33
